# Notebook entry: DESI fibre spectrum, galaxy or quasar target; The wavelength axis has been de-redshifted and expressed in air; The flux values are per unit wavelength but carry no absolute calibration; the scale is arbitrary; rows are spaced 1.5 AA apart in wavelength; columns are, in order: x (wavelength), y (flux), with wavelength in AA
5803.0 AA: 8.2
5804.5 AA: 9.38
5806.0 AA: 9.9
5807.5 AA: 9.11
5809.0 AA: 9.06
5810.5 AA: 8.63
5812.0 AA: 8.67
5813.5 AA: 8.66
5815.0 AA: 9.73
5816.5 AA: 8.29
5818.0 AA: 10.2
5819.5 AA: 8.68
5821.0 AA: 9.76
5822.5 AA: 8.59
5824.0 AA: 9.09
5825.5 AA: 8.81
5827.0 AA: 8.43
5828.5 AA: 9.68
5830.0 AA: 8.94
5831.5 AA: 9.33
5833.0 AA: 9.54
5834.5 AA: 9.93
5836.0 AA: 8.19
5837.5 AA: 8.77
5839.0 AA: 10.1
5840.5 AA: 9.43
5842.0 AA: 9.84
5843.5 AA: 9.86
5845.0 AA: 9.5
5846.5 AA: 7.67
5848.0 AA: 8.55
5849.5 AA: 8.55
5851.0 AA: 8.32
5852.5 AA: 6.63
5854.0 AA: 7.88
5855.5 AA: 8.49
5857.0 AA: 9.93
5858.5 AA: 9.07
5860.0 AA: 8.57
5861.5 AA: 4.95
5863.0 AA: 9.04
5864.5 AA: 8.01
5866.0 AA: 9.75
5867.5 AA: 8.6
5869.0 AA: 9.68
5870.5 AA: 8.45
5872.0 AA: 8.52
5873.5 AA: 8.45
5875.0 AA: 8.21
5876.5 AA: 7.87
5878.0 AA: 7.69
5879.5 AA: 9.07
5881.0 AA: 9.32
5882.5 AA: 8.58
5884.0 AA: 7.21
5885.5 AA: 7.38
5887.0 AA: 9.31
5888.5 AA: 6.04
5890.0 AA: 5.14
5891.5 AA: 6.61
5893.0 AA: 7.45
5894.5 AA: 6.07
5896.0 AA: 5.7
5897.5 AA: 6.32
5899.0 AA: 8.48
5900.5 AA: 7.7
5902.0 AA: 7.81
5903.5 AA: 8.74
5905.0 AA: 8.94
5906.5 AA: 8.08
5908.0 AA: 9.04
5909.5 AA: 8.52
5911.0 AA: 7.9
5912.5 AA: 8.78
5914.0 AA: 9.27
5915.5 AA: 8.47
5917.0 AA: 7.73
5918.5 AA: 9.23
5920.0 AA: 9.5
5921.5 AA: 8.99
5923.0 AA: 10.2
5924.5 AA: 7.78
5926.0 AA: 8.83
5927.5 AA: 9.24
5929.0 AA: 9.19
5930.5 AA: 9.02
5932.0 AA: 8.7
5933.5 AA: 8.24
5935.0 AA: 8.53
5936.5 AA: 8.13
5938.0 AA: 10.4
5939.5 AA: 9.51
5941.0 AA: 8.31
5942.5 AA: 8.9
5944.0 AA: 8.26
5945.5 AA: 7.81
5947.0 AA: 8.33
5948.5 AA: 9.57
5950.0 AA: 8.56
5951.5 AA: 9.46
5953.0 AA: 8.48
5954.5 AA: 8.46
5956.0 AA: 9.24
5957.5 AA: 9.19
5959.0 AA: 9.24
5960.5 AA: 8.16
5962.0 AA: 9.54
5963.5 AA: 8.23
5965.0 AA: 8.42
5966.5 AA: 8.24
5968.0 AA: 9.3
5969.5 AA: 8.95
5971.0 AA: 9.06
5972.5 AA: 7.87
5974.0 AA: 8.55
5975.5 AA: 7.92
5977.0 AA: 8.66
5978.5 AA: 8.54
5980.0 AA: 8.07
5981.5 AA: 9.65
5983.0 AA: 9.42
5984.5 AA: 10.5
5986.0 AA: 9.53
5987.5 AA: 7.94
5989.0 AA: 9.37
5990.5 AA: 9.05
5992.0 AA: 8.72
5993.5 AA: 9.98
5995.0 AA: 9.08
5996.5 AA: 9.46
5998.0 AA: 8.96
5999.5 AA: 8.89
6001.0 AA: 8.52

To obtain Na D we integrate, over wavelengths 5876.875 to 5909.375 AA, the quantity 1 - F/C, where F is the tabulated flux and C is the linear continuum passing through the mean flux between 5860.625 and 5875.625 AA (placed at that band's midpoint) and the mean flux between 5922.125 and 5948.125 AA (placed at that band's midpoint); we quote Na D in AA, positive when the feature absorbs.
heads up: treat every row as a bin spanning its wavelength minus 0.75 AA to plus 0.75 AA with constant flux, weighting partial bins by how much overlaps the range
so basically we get 3.3 AA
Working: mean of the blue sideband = 8.37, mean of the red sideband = 8.8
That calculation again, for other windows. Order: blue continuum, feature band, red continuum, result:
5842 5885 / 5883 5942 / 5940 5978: 2.4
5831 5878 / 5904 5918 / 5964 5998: 0.4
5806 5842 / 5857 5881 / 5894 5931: 0.8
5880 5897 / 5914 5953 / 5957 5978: -4.0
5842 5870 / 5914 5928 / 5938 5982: -0.4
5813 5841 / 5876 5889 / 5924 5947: 1.2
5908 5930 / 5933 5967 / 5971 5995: 0.5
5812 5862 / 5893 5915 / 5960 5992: 2.2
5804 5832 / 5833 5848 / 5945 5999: -0.3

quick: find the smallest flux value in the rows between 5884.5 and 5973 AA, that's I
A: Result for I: 5.14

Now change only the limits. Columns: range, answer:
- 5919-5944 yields 7.78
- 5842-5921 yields 4.95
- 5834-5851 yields 7.67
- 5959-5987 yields 7.87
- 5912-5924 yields 7.73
